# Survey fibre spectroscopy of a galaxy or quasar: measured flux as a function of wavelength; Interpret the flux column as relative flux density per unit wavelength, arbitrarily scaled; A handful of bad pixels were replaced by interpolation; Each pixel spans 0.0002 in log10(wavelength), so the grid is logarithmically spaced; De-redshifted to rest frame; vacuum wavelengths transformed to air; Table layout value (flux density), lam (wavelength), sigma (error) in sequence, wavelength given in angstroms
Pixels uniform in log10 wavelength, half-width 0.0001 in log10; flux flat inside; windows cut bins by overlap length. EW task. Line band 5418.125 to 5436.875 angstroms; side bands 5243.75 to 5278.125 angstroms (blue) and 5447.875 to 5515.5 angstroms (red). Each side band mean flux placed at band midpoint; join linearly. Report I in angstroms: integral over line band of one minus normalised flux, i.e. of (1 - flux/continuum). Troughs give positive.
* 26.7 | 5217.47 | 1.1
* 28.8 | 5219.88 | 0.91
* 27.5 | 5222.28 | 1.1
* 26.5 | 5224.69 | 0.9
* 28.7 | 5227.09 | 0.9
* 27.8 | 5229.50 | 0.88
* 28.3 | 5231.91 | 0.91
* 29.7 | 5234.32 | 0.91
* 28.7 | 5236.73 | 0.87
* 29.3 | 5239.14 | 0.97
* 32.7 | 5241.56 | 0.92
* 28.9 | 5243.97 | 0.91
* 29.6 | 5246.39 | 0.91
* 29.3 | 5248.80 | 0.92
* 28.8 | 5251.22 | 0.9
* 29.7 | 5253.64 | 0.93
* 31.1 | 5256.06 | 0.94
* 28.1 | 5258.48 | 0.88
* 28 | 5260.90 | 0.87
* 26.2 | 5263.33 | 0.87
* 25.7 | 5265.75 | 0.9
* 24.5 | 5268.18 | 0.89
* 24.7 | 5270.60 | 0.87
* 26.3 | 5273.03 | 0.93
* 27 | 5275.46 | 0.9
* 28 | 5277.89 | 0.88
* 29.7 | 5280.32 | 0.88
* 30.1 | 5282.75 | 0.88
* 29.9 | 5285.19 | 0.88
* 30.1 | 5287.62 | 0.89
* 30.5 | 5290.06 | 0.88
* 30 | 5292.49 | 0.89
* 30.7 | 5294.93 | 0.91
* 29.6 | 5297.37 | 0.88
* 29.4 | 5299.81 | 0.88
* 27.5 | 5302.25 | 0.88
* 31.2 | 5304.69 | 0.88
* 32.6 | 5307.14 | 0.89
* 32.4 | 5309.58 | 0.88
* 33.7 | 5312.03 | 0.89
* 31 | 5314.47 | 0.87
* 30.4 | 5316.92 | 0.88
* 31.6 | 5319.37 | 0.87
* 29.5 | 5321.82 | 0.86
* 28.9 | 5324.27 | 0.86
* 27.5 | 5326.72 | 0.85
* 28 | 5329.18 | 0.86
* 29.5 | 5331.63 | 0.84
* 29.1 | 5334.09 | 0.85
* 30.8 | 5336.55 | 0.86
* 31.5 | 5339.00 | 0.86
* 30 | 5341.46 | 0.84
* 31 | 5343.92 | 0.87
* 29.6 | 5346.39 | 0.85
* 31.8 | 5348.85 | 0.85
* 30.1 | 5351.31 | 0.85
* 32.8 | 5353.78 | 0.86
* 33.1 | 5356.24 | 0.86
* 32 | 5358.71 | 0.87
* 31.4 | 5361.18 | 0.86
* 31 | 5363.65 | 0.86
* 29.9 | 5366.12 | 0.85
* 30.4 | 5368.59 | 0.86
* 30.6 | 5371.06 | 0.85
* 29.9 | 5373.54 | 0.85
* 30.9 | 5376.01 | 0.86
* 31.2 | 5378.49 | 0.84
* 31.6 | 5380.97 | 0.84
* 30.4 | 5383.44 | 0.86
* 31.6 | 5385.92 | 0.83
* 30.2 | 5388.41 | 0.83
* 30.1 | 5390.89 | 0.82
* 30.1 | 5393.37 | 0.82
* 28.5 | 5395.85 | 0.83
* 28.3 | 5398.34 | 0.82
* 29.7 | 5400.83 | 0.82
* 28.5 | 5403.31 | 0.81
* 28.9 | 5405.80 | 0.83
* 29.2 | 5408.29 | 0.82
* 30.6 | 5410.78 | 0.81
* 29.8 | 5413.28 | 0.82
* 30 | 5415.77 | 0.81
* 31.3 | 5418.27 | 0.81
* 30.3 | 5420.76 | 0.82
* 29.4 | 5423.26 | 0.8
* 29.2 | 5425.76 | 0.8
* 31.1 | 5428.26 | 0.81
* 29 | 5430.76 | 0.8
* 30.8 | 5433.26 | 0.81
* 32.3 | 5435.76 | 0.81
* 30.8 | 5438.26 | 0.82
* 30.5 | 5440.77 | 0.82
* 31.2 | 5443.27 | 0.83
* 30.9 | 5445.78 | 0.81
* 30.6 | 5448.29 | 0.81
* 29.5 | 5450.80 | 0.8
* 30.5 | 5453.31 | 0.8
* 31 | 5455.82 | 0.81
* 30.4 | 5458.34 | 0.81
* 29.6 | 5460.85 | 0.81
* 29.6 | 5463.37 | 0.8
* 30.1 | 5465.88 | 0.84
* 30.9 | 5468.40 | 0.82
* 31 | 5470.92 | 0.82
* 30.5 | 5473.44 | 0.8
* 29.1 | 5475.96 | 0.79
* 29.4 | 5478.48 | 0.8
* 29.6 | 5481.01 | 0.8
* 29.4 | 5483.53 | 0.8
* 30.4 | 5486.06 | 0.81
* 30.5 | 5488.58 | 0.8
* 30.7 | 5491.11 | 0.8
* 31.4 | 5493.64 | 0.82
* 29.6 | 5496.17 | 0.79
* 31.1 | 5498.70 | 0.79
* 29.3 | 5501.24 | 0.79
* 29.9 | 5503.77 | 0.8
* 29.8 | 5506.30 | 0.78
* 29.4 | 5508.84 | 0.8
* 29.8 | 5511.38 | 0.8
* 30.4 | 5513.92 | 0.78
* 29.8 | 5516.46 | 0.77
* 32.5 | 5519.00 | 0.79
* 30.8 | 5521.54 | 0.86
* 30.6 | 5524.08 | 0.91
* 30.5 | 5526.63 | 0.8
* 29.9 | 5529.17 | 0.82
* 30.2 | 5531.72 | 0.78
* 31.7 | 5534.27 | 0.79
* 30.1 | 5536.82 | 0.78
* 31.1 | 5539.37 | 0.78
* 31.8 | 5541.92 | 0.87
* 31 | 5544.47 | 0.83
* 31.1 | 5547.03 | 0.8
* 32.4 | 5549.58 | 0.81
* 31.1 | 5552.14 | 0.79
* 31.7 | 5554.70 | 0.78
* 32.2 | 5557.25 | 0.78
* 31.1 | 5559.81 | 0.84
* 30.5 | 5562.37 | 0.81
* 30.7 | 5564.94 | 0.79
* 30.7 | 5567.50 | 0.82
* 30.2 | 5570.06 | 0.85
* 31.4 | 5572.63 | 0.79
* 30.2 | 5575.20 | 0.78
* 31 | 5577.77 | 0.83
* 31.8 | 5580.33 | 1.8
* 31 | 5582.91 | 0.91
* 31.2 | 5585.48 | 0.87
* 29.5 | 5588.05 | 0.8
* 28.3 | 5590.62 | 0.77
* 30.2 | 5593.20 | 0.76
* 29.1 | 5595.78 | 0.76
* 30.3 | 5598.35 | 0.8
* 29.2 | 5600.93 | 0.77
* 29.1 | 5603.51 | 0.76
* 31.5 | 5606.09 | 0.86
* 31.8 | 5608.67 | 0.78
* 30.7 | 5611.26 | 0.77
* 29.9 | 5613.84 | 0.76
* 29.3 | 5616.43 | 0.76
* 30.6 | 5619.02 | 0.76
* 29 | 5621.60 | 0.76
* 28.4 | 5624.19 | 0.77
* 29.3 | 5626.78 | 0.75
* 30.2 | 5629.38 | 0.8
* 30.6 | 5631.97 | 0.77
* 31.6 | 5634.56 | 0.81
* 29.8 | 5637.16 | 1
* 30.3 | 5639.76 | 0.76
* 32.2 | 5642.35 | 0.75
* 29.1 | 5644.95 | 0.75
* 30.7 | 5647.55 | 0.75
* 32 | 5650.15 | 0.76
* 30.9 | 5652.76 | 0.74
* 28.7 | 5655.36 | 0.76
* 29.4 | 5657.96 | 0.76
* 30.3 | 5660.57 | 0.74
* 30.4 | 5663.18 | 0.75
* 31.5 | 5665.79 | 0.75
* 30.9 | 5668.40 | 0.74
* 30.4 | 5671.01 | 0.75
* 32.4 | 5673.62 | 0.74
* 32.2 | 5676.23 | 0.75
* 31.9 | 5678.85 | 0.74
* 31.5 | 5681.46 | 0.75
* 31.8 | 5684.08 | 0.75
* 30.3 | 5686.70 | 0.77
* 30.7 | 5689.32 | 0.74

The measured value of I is -0.5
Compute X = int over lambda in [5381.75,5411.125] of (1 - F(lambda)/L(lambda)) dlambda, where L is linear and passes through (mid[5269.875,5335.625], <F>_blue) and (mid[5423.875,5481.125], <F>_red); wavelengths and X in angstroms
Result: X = 0.4 angstroms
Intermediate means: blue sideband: 29.6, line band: 29.7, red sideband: 30.3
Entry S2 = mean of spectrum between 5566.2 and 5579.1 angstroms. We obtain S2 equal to 30.7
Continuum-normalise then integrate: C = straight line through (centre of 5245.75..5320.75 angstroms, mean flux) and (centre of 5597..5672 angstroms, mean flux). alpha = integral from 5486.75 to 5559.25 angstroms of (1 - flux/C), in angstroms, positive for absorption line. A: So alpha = -1.9 angstroms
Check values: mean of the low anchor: 29.3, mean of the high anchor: 30.3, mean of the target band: 30.7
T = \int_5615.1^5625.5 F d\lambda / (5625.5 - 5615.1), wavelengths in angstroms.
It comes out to 29.3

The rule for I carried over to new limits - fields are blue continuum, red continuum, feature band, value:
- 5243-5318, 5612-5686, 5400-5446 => -0.7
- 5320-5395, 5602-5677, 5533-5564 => -0.9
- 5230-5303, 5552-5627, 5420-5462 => -1.1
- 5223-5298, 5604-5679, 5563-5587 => -0.6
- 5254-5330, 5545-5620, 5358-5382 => -1.1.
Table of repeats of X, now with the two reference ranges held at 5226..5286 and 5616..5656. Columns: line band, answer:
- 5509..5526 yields -0.52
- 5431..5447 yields -0.91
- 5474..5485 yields 0.00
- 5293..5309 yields -0.91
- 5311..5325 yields -1.06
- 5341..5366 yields -2.06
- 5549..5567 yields -0.89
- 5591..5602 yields 0.16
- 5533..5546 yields -0.60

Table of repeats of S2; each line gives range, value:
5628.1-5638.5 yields 30.5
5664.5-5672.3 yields 30.9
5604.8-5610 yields 31.6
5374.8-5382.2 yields 31.2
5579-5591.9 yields 30.4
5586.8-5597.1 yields 29.3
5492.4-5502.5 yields 30.3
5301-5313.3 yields 31.5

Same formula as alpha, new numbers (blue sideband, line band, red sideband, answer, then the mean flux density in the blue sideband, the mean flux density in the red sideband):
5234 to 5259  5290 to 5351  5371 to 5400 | -0.66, 29.7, 30.3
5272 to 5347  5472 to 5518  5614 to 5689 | 0.36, 29.9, 30.6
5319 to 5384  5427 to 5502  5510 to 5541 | 0.54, 30.5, 30.6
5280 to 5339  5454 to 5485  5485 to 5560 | 0.54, 30.2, 30.7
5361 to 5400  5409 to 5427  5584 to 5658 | 0.15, 30.3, 30.1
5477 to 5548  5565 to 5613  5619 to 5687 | 0.19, 30.4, 30.6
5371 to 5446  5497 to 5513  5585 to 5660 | 0.14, 30.2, 30.1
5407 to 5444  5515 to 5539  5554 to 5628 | -0.28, 30.4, 30.3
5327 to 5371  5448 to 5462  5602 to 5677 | 0.14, 30.6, 30.4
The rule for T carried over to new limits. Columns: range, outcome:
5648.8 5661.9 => 30.3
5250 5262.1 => 29.1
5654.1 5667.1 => 30.1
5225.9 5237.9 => 28.6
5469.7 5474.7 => 30.8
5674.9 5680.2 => 32.1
